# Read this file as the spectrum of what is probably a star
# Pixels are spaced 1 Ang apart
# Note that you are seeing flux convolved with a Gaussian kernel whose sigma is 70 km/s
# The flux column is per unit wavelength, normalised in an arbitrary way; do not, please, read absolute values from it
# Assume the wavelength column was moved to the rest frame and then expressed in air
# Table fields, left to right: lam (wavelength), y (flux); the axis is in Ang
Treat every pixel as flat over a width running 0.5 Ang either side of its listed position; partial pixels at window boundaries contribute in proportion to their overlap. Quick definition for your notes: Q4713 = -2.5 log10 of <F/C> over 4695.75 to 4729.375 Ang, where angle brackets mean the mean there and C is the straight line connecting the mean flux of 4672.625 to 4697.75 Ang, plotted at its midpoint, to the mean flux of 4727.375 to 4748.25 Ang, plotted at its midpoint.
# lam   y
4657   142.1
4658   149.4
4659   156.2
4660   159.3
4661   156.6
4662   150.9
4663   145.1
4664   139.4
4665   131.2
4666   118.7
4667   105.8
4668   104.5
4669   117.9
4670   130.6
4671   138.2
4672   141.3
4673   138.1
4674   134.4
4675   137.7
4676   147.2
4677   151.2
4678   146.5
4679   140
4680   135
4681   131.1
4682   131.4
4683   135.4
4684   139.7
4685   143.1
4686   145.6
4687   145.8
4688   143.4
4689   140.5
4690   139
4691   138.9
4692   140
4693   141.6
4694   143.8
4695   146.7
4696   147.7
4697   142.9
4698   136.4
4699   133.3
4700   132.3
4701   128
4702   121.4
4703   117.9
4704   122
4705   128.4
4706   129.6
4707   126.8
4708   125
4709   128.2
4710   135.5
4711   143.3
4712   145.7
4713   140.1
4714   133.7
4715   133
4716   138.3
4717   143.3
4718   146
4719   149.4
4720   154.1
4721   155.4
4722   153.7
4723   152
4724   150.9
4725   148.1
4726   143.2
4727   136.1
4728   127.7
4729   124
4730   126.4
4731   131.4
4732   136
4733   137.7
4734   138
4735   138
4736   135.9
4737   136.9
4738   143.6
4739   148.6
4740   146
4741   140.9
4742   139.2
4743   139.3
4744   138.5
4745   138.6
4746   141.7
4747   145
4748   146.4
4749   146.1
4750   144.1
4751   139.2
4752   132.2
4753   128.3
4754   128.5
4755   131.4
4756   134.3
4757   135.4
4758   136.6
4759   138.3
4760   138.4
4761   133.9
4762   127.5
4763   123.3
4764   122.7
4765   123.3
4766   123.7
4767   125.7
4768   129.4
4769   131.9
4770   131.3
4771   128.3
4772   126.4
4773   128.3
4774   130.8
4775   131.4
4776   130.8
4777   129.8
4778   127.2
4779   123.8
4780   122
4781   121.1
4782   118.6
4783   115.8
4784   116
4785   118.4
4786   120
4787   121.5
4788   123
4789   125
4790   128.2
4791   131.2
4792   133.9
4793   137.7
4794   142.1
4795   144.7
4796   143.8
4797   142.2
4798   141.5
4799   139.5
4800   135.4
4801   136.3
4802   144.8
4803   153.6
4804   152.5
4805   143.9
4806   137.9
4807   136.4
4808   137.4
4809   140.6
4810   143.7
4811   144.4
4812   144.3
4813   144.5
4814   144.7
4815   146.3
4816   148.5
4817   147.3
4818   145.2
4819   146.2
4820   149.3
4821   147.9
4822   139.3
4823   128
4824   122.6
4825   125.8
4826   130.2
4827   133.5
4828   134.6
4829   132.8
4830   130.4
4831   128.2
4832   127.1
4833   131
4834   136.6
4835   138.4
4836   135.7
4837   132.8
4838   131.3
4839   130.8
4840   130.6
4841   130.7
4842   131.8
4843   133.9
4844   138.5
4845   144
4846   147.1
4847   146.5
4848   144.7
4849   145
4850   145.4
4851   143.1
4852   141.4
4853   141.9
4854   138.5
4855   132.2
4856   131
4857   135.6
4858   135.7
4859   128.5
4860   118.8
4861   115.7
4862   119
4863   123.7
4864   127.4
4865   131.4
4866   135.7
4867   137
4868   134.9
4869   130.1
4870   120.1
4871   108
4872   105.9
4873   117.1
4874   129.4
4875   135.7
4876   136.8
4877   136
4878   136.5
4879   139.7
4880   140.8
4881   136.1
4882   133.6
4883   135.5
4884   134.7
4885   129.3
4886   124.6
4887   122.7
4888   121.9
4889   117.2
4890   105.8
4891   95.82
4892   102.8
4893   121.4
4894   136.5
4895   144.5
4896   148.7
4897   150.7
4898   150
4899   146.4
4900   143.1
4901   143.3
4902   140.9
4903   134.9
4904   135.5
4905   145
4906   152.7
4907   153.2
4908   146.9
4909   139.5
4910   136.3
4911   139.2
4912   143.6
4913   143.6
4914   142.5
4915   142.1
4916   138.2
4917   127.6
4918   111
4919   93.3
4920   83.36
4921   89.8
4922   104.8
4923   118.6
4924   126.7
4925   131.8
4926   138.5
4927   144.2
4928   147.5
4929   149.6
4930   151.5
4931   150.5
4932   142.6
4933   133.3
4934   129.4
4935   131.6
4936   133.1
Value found 0.02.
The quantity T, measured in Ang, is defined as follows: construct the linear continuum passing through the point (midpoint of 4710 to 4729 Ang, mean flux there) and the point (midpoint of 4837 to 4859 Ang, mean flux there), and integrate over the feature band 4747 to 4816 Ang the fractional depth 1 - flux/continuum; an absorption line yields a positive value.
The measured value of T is 3.4 Ang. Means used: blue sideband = 143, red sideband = 138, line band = 134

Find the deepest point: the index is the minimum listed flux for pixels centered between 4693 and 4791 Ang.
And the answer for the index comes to 115.8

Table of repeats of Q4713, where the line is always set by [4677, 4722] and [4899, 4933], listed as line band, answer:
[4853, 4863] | 0.055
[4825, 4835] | 0.035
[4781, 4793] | 0.111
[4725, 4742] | 0.002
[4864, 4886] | 0.038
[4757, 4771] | 0.059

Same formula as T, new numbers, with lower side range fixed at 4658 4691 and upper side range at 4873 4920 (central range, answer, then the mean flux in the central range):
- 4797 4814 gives -0.9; 142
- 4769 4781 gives 0.7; 128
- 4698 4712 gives 0.8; 129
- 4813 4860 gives -0.8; 137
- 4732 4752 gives -0.6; 141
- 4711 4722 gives -0.6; 144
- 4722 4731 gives -0.1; 139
